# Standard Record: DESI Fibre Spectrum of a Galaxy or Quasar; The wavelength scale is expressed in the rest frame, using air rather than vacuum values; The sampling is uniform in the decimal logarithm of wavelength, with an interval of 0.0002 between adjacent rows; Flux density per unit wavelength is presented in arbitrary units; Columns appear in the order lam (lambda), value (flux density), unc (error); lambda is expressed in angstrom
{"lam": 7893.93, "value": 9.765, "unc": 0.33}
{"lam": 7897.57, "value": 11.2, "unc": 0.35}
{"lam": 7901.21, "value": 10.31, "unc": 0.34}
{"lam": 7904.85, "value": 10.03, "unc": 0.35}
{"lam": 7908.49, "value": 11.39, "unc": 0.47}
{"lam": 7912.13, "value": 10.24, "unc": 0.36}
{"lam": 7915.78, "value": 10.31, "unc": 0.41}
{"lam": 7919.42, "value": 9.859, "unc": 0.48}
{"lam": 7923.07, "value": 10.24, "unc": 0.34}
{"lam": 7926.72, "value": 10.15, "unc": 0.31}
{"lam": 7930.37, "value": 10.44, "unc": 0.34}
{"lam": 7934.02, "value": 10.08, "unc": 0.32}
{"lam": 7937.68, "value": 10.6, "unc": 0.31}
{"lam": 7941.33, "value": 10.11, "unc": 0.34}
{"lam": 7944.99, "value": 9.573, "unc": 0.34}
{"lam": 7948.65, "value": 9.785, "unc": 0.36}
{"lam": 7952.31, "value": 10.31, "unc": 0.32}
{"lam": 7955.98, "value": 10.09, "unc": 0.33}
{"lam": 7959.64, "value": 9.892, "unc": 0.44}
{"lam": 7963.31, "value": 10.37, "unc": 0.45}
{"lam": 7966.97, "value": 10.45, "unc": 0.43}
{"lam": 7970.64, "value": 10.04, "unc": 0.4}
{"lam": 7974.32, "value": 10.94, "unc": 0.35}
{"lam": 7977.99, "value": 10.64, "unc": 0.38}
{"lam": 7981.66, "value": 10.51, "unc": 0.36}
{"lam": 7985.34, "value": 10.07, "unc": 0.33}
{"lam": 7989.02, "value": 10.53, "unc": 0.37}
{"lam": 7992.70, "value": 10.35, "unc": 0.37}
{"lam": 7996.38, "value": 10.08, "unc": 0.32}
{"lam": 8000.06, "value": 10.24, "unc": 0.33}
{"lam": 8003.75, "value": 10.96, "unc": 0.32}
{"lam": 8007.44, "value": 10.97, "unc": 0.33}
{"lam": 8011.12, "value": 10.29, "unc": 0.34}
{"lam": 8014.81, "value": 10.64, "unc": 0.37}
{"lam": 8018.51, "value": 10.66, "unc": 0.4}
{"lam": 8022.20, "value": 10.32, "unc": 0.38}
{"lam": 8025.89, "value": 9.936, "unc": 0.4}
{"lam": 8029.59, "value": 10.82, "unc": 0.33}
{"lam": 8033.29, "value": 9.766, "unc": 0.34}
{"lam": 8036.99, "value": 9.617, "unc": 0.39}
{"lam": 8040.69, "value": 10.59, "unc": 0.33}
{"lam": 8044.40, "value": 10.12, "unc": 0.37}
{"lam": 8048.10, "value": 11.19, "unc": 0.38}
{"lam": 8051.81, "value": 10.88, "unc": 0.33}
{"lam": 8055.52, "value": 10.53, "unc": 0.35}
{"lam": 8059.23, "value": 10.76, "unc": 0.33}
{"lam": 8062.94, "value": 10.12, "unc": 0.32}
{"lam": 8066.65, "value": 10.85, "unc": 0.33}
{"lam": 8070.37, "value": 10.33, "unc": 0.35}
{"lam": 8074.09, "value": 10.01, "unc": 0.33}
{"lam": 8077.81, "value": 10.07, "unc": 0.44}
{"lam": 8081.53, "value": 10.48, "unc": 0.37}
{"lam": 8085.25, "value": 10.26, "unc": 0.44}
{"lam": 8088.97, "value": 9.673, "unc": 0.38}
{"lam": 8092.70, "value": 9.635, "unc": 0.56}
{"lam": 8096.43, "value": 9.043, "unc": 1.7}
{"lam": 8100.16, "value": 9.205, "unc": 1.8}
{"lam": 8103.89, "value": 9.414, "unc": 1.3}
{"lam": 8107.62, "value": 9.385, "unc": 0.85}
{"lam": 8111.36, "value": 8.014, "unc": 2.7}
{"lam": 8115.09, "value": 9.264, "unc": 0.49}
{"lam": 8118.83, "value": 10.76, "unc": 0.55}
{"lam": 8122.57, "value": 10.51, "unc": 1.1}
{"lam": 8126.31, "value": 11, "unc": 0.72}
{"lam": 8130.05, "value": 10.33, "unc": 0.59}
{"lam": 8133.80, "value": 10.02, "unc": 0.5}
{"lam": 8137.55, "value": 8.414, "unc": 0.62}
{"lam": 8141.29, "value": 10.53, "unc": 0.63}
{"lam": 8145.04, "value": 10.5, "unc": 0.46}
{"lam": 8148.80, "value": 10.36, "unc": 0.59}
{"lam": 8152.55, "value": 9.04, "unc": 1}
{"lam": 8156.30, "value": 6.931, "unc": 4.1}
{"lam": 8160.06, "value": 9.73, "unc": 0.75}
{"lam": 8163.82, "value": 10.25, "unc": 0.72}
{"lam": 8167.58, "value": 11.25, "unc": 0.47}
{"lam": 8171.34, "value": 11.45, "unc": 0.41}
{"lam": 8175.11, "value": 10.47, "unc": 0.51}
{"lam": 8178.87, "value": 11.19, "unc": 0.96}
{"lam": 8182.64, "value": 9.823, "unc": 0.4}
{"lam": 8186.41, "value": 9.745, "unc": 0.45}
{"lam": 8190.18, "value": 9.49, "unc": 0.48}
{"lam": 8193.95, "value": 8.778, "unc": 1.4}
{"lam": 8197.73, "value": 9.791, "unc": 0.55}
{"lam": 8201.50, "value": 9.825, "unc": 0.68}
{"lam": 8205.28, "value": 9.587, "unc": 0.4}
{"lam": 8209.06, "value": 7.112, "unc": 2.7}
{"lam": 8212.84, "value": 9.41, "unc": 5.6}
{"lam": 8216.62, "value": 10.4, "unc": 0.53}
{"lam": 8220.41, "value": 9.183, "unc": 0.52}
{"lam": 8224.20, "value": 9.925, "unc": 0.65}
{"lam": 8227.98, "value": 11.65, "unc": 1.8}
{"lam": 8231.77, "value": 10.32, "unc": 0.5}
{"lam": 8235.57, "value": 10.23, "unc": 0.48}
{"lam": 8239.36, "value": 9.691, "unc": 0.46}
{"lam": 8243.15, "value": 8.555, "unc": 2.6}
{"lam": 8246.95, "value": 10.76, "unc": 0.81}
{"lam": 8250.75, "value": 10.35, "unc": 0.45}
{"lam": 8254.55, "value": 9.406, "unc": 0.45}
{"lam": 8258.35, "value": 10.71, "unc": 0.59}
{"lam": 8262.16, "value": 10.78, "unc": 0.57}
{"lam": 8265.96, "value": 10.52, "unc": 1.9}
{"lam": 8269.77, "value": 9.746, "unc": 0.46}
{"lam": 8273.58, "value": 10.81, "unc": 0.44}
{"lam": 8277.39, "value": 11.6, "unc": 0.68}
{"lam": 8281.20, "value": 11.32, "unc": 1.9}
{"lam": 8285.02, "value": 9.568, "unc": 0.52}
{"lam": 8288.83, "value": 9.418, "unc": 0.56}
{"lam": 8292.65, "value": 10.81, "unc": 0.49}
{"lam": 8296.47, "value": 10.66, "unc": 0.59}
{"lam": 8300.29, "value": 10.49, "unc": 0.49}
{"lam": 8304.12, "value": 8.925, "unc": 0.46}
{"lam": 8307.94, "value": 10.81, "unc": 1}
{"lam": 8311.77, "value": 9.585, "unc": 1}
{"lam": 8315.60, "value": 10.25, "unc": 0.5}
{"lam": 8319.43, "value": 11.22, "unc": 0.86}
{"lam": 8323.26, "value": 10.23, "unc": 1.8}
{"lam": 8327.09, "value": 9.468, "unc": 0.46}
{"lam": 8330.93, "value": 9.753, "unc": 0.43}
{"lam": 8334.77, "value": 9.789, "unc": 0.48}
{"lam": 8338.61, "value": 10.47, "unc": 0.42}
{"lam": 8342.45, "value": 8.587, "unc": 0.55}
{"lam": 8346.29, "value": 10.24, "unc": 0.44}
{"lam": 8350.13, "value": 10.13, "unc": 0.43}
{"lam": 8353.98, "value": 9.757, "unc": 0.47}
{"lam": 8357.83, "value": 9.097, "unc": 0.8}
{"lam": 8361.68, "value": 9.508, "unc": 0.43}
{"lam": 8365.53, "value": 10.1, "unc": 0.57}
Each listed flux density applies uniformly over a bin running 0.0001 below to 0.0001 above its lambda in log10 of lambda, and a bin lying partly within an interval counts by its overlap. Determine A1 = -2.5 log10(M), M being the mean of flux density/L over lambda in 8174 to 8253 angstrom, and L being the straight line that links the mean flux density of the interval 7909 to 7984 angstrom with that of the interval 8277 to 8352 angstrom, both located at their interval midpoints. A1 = 0.04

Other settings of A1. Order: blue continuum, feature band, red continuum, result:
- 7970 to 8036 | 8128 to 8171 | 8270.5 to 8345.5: 0.05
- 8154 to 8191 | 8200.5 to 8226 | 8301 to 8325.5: 0.08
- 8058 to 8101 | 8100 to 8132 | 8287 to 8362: 0.03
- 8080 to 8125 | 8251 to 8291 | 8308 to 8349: -0.05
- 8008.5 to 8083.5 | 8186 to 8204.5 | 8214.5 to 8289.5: 0.09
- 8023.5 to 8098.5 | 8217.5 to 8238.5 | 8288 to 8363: -0.02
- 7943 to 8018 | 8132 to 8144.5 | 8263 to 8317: 0.06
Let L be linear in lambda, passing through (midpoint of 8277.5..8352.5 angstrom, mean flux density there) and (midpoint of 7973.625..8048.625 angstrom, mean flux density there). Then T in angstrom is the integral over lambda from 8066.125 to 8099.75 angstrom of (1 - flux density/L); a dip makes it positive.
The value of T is 1.2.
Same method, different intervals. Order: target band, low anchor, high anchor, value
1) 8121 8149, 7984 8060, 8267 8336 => 0.5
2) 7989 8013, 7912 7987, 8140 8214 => -0.9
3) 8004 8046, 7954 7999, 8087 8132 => -1.1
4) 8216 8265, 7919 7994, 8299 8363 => -0.8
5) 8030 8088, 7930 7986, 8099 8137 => -2.6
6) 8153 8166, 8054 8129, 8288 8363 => 1.2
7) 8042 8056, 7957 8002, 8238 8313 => -0.5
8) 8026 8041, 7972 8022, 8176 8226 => 0.3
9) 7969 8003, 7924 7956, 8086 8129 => -1.4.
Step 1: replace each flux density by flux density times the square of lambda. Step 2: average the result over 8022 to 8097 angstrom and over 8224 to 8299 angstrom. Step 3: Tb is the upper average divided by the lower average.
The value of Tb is 1.1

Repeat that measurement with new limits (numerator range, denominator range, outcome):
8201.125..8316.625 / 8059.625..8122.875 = 1.07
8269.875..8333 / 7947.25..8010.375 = 1.07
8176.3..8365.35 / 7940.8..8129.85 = 1.04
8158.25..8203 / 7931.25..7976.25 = 1.05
